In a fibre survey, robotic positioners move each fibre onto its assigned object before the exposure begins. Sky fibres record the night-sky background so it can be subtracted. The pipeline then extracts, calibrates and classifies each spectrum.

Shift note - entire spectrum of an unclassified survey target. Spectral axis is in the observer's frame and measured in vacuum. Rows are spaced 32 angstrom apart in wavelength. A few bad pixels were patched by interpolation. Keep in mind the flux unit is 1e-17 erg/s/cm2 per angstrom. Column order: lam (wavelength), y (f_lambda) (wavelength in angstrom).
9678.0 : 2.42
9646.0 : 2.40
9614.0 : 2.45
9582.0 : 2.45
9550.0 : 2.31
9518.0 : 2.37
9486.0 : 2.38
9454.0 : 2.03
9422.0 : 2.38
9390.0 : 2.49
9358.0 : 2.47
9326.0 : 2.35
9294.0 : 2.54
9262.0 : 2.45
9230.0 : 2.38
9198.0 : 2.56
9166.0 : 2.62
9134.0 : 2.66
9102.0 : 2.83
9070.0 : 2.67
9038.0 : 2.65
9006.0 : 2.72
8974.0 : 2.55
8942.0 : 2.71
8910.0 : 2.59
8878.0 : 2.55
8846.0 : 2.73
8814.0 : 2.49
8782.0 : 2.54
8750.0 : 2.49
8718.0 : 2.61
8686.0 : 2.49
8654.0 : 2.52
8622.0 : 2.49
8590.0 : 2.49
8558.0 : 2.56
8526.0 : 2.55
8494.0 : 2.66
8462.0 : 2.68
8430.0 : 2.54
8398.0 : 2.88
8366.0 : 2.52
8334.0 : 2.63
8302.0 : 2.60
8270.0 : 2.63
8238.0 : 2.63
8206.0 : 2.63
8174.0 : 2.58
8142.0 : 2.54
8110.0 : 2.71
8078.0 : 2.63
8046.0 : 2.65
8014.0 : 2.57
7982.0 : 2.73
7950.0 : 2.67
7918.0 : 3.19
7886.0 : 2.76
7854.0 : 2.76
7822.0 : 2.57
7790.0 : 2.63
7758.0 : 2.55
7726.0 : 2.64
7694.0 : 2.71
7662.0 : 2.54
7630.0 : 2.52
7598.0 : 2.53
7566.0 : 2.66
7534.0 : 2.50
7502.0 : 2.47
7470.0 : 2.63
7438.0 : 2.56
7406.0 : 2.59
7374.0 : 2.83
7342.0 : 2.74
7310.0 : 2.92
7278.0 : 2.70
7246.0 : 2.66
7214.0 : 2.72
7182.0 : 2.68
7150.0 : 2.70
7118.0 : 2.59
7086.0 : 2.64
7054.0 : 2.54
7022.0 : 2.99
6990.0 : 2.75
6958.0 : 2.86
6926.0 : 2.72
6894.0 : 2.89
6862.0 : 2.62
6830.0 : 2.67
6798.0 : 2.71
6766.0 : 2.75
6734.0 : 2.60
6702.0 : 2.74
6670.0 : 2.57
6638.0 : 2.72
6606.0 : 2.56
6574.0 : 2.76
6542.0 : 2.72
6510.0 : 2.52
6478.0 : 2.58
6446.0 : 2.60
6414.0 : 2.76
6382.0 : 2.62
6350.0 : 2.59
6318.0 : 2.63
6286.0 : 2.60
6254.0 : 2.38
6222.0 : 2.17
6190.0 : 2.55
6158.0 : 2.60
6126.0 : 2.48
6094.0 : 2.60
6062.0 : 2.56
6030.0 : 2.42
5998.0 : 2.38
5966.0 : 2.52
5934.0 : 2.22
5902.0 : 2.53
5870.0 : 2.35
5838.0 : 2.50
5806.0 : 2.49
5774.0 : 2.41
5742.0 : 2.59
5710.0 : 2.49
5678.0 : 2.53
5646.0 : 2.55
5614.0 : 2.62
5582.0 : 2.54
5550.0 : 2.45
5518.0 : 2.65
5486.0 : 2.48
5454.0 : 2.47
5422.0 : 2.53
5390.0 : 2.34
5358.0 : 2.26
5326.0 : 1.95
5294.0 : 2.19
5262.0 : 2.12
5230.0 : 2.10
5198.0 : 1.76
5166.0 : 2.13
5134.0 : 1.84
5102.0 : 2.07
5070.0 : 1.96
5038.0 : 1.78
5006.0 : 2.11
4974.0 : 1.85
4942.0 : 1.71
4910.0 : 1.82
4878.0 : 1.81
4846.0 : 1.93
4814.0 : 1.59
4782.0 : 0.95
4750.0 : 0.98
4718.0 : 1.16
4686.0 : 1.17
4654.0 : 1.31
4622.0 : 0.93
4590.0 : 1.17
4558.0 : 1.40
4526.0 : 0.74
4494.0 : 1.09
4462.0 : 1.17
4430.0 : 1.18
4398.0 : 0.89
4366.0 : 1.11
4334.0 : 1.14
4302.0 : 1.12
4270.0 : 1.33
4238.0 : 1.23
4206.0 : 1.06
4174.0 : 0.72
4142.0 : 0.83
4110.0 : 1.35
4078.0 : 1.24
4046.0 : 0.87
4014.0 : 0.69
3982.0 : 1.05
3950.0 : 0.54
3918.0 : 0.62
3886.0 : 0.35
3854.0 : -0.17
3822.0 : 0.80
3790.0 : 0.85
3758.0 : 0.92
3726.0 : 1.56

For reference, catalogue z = 0.204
